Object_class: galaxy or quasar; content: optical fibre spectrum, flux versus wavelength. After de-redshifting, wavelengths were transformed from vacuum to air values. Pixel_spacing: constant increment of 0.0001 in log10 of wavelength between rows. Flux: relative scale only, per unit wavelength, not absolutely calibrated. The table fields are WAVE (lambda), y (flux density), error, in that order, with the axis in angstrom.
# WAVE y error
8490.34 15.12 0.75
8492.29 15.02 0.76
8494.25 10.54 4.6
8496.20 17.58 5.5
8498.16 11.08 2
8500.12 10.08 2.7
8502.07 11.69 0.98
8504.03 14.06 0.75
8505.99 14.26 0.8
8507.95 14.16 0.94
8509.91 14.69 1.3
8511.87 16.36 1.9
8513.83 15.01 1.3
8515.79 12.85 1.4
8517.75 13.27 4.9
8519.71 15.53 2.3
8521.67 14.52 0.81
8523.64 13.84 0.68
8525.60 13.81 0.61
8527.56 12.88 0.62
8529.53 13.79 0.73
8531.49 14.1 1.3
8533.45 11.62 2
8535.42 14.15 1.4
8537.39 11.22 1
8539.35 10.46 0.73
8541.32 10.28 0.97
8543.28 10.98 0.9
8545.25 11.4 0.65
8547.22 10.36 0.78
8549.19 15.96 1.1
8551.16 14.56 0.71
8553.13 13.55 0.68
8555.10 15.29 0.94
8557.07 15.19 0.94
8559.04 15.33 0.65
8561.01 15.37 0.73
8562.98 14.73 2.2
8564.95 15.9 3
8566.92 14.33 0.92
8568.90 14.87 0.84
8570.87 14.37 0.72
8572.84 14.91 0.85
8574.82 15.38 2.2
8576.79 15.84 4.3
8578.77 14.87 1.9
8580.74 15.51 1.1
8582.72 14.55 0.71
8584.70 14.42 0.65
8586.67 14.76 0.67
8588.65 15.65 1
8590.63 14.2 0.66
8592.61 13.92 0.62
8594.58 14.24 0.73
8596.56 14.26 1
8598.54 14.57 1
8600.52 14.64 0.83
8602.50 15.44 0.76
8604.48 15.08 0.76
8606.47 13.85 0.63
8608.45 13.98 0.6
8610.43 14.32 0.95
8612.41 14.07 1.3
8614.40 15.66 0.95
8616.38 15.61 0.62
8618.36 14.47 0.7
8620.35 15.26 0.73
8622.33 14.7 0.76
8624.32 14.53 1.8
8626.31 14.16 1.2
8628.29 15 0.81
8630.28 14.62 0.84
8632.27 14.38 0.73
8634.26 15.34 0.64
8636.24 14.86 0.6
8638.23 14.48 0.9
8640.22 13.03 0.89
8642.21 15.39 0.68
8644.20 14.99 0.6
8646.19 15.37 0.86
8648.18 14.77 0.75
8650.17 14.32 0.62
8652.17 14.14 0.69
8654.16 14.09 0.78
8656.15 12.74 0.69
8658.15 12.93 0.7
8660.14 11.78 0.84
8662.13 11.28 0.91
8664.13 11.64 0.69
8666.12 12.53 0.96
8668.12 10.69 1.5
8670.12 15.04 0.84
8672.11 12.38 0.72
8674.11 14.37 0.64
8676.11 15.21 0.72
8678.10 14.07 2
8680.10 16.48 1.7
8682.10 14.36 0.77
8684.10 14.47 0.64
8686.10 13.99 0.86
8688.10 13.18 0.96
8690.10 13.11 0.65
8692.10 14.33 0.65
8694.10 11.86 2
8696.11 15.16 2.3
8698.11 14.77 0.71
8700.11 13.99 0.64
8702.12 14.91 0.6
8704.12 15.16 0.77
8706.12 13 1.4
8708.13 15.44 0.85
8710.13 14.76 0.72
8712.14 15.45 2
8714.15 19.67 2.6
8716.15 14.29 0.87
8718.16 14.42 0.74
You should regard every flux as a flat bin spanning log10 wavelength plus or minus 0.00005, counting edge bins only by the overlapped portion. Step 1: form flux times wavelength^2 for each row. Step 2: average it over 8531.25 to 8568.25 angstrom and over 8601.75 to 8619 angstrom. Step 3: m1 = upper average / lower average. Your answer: 1.1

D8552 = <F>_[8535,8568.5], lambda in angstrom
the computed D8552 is 13.5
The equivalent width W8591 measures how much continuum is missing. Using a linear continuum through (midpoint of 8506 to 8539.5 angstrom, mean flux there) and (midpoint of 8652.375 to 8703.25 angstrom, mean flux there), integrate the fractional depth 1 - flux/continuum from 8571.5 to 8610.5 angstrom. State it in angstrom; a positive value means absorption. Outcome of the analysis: -2.97 angstrom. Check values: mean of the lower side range 13.8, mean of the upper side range 13.6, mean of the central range 14.7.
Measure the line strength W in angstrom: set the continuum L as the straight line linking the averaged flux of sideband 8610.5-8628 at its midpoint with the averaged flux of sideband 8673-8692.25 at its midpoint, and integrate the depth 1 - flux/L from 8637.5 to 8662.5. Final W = 1.3 angstrom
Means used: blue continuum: 14.8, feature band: 13.8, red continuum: 14.3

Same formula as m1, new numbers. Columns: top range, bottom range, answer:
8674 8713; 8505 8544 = 1.12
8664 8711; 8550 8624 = 0.97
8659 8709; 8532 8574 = 1.04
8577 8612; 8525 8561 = 1.13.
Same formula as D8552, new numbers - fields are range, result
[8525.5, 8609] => 14.1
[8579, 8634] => 14.7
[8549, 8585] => 15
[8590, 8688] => 14.2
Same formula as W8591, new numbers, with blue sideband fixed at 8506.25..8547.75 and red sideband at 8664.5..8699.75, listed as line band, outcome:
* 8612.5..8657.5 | -3.21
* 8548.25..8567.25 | -2.50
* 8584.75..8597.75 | -1.02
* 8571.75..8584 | -1.62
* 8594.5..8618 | -1.99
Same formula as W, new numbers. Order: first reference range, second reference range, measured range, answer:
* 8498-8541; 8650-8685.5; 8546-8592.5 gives -4.8 angstrom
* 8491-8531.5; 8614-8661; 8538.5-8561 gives 1.3 angstrom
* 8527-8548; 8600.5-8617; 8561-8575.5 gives -2.0 angstrom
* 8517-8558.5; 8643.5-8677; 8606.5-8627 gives -2.0 angstrom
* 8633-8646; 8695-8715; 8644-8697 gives 4.5 angstrom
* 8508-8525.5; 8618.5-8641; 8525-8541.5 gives 2.2 angstrom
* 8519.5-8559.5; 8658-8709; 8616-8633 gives -1.5 angstrom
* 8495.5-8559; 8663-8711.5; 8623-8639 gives -1.1 angstrom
